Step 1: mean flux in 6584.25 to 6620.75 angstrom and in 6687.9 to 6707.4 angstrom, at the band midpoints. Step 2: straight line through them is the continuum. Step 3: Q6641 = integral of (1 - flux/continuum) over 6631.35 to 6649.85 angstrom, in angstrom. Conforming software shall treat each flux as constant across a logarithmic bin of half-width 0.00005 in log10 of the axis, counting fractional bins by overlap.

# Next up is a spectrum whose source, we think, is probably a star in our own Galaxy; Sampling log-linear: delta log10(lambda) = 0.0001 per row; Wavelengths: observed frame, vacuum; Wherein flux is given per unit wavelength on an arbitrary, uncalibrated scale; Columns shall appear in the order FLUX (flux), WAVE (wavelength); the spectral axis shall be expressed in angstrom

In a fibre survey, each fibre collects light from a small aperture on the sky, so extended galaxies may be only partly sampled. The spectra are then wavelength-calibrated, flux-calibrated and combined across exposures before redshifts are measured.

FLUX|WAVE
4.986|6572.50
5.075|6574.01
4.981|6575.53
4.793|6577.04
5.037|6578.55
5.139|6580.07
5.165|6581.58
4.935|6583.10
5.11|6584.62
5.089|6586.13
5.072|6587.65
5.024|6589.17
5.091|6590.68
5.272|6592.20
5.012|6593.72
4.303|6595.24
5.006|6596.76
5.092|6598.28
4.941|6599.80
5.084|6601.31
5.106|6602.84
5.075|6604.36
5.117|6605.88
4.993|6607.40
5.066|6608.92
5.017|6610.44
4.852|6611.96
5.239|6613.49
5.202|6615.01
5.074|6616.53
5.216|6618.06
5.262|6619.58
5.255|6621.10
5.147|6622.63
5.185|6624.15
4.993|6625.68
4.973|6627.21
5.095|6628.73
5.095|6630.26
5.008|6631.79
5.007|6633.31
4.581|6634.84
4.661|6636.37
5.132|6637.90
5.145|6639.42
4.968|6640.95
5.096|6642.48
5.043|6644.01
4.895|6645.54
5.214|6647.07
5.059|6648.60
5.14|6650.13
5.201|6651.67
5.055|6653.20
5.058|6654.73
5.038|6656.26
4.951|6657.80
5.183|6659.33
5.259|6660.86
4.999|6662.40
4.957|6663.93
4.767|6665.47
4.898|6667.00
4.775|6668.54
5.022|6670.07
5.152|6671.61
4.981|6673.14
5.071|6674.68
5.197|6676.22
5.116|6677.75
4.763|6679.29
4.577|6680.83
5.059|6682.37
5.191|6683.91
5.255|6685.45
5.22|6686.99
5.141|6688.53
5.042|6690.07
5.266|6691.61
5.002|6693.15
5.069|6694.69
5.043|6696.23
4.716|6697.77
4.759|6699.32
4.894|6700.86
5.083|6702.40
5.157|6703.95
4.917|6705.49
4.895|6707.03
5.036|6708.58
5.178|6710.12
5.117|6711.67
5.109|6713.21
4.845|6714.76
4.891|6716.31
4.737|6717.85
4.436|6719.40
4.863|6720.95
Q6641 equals 0.2 angstrom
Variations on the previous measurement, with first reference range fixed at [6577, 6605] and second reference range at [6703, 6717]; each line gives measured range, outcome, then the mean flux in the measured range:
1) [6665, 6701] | 0.1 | 5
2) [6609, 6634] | -0.4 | 5.1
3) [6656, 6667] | 0.0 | 5.01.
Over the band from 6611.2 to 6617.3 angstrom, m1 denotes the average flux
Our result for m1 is 5.09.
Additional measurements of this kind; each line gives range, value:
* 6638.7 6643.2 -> 5.07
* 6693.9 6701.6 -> 4.9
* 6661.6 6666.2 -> 4.9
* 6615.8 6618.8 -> 5.13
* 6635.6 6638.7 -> 4.91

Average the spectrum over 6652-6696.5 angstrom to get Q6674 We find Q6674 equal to 5.04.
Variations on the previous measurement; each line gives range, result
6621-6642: 5.01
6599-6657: 5.06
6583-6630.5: 5.06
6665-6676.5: 4.98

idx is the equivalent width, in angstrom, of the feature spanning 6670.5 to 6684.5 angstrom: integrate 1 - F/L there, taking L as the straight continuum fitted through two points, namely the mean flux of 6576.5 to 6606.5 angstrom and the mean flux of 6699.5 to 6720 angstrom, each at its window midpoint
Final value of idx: -0.1 angstrom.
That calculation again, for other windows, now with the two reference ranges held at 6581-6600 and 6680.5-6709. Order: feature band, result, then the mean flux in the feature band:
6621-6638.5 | 0.04 angstrom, 5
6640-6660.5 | -0.24 angstrom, 5.07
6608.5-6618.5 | -0.16 angstrom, 5.09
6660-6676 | 0.07 angstrom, 5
